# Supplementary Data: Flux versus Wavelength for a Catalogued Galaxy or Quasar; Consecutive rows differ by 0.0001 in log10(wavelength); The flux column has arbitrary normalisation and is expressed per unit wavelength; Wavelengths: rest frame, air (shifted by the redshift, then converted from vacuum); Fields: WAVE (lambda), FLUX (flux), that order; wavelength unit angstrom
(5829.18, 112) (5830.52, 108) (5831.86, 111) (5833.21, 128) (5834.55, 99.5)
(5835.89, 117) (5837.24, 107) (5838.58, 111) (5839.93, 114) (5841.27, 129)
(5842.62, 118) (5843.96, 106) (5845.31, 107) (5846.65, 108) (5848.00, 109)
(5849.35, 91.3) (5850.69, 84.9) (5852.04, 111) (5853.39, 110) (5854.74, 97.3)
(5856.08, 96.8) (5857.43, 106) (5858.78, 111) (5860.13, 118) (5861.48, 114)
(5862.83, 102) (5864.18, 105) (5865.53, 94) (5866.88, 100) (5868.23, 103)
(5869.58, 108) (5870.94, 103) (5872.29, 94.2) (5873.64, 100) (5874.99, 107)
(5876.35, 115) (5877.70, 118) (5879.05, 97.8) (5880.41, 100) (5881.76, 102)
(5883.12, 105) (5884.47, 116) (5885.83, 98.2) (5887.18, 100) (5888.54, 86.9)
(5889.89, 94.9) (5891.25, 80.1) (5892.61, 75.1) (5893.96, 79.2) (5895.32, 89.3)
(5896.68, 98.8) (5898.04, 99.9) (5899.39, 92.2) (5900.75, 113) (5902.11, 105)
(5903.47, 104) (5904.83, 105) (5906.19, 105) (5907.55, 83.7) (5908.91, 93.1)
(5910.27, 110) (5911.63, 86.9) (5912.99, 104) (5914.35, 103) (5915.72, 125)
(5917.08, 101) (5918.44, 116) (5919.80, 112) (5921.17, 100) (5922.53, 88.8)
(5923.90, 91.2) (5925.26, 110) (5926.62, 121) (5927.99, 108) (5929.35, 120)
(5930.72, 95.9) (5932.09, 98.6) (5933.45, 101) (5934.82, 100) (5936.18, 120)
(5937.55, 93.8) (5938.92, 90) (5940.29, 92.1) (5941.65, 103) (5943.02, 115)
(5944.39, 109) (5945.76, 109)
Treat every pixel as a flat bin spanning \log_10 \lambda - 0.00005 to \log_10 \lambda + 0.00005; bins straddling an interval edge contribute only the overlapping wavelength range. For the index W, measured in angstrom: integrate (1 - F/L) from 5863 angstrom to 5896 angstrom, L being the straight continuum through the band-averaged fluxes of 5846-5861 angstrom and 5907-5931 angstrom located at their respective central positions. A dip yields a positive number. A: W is 1.7 angstrom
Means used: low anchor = 104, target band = 98.9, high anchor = 104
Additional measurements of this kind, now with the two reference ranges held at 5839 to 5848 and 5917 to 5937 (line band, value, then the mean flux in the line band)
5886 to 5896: 2.0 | 87.1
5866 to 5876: 0.7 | 102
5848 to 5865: 1.2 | 104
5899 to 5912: 0.9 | 100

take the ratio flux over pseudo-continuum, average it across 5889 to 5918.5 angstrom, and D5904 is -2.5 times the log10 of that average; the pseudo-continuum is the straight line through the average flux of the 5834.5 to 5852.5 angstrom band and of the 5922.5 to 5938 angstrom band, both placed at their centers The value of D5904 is 0.08 mag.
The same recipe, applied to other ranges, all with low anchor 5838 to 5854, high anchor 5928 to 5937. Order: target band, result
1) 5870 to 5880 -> 0.03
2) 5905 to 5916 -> 0.06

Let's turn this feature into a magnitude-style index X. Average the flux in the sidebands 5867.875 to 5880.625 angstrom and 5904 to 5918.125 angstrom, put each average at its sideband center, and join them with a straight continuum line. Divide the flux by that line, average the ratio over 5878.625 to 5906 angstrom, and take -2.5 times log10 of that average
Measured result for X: 0.067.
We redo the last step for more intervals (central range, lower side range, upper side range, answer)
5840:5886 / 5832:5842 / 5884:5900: -0.018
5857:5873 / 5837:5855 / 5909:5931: 0.024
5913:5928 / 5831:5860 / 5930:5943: -0.053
